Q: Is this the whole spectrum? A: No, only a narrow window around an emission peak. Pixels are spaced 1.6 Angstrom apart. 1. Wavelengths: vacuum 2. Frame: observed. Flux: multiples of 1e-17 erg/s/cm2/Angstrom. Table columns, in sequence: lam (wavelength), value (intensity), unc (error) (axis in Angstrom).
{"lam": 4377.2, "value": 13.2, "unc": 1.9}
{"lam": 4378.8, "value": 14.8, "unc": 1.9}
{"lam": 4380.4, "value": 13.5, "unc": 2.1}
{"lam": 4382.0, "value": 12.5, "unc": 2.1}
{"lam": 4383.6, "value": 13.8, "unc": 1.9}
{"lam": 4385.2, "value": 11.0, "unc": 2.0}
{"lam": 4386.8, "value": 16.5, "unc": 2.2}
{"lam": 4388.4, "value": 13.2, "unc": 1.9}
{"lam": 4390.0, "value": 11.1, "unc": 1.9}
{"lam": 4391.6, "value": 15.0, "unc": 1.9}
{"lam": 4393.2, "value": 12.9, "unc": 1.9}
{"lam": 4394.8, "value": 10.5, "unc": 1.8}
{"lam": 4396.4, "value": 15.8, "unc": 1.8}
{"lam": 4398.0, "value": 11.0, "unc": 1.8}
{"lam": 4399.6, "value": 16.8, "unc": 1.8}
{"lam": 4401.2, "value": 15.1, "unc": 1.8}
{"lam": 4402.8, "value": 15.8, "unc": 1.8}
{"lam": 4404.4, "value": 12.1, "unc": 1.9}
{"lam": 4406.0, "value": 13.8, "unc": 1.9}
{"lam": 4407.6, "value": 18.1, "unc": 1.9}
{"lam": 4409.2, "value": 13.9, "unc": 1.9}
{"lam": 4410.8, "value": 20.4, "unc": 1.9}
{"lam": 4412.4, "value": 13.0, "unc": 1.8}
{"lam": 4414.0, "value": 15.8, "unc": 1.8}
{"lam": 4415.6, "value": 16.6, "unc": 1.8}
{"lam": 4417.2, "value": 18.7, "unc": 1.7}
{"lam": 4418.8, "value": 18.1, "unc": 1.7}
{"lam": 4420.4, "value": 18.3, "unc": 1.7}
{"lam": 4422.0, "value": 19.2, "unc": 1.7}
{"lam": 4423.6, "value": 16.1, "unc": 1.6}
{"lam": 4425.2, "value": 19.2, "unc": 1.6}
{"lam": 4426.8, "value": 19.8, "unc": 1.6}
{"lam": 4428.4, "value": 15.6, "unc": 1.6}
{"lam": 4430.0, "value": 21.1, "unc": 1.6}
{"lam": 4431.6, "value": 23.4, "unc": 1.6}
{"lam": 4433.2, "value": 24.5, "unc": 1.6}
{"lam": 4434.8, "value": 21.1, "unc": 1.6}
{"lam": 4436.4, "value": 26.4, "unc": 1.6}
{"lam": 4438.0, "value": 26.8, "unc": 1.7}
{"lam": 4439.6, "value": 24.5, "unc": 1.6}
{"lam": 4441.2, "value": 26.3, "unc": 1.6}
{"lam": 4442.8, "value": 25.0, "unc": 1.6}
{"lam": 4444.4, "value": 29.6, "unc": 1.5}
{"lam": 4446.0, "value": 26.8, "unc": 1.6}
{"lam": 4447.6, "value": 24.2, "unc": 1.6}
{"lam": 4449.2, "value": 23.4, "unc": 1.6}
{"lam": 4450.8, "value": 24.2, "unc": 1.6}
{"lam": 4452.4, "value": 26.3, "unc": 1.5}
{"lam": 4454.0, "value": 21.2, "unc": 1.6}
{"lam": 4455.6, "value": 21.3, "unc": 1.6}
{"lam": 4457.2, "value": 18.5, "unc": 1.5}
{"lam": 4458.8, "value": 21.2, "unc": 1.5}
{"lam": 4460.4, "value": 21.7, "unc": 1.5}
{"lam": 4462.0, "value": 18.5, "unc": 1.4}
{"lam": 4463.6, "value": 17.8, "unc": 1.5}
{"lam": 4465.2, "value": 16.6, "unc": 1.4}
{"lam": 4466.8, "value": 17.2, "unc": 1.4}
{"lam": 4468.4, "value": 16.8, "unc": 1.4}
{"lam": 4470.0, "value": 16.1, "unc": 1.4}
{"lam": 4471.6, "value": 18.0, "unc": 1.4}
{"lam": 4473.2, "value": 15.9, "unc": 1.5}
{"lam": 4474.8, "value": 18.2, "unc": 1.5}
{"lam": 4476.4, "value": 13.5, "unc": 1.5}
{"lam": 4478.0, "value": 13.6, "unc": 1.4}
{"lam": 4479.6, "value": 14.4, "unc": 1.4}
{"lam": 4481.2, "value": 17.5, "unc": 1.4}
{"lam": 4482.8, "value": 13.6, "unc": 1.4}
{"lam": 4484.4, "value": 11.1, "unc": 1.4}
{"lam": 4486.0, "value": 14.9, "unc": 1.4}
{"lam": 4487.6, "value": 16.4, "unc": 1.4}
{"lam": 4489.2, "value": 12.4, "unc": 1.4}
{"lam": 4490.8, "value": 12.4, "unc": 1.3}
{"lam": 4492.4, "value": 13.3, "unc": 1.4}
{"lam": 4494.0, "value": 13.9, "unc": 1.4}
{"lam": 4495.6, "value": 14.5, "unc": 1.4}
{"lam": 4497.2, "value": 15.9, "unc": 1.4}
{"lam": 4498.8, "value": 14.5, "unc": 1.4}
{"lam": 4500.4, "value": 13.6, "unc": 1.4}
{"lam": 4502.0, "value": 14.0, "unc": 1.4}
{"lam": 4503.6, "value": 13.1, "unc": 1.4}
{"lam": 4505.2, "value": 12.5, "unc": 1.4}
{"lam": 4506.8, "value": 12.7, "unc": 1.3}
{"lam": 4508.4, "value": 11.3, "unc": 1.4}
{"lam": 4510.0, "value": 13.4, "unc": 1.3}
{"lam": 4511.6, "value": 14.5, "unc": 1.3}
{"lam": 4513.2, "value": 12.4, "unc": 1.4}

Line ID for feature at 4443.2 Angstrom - Mg II 2798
